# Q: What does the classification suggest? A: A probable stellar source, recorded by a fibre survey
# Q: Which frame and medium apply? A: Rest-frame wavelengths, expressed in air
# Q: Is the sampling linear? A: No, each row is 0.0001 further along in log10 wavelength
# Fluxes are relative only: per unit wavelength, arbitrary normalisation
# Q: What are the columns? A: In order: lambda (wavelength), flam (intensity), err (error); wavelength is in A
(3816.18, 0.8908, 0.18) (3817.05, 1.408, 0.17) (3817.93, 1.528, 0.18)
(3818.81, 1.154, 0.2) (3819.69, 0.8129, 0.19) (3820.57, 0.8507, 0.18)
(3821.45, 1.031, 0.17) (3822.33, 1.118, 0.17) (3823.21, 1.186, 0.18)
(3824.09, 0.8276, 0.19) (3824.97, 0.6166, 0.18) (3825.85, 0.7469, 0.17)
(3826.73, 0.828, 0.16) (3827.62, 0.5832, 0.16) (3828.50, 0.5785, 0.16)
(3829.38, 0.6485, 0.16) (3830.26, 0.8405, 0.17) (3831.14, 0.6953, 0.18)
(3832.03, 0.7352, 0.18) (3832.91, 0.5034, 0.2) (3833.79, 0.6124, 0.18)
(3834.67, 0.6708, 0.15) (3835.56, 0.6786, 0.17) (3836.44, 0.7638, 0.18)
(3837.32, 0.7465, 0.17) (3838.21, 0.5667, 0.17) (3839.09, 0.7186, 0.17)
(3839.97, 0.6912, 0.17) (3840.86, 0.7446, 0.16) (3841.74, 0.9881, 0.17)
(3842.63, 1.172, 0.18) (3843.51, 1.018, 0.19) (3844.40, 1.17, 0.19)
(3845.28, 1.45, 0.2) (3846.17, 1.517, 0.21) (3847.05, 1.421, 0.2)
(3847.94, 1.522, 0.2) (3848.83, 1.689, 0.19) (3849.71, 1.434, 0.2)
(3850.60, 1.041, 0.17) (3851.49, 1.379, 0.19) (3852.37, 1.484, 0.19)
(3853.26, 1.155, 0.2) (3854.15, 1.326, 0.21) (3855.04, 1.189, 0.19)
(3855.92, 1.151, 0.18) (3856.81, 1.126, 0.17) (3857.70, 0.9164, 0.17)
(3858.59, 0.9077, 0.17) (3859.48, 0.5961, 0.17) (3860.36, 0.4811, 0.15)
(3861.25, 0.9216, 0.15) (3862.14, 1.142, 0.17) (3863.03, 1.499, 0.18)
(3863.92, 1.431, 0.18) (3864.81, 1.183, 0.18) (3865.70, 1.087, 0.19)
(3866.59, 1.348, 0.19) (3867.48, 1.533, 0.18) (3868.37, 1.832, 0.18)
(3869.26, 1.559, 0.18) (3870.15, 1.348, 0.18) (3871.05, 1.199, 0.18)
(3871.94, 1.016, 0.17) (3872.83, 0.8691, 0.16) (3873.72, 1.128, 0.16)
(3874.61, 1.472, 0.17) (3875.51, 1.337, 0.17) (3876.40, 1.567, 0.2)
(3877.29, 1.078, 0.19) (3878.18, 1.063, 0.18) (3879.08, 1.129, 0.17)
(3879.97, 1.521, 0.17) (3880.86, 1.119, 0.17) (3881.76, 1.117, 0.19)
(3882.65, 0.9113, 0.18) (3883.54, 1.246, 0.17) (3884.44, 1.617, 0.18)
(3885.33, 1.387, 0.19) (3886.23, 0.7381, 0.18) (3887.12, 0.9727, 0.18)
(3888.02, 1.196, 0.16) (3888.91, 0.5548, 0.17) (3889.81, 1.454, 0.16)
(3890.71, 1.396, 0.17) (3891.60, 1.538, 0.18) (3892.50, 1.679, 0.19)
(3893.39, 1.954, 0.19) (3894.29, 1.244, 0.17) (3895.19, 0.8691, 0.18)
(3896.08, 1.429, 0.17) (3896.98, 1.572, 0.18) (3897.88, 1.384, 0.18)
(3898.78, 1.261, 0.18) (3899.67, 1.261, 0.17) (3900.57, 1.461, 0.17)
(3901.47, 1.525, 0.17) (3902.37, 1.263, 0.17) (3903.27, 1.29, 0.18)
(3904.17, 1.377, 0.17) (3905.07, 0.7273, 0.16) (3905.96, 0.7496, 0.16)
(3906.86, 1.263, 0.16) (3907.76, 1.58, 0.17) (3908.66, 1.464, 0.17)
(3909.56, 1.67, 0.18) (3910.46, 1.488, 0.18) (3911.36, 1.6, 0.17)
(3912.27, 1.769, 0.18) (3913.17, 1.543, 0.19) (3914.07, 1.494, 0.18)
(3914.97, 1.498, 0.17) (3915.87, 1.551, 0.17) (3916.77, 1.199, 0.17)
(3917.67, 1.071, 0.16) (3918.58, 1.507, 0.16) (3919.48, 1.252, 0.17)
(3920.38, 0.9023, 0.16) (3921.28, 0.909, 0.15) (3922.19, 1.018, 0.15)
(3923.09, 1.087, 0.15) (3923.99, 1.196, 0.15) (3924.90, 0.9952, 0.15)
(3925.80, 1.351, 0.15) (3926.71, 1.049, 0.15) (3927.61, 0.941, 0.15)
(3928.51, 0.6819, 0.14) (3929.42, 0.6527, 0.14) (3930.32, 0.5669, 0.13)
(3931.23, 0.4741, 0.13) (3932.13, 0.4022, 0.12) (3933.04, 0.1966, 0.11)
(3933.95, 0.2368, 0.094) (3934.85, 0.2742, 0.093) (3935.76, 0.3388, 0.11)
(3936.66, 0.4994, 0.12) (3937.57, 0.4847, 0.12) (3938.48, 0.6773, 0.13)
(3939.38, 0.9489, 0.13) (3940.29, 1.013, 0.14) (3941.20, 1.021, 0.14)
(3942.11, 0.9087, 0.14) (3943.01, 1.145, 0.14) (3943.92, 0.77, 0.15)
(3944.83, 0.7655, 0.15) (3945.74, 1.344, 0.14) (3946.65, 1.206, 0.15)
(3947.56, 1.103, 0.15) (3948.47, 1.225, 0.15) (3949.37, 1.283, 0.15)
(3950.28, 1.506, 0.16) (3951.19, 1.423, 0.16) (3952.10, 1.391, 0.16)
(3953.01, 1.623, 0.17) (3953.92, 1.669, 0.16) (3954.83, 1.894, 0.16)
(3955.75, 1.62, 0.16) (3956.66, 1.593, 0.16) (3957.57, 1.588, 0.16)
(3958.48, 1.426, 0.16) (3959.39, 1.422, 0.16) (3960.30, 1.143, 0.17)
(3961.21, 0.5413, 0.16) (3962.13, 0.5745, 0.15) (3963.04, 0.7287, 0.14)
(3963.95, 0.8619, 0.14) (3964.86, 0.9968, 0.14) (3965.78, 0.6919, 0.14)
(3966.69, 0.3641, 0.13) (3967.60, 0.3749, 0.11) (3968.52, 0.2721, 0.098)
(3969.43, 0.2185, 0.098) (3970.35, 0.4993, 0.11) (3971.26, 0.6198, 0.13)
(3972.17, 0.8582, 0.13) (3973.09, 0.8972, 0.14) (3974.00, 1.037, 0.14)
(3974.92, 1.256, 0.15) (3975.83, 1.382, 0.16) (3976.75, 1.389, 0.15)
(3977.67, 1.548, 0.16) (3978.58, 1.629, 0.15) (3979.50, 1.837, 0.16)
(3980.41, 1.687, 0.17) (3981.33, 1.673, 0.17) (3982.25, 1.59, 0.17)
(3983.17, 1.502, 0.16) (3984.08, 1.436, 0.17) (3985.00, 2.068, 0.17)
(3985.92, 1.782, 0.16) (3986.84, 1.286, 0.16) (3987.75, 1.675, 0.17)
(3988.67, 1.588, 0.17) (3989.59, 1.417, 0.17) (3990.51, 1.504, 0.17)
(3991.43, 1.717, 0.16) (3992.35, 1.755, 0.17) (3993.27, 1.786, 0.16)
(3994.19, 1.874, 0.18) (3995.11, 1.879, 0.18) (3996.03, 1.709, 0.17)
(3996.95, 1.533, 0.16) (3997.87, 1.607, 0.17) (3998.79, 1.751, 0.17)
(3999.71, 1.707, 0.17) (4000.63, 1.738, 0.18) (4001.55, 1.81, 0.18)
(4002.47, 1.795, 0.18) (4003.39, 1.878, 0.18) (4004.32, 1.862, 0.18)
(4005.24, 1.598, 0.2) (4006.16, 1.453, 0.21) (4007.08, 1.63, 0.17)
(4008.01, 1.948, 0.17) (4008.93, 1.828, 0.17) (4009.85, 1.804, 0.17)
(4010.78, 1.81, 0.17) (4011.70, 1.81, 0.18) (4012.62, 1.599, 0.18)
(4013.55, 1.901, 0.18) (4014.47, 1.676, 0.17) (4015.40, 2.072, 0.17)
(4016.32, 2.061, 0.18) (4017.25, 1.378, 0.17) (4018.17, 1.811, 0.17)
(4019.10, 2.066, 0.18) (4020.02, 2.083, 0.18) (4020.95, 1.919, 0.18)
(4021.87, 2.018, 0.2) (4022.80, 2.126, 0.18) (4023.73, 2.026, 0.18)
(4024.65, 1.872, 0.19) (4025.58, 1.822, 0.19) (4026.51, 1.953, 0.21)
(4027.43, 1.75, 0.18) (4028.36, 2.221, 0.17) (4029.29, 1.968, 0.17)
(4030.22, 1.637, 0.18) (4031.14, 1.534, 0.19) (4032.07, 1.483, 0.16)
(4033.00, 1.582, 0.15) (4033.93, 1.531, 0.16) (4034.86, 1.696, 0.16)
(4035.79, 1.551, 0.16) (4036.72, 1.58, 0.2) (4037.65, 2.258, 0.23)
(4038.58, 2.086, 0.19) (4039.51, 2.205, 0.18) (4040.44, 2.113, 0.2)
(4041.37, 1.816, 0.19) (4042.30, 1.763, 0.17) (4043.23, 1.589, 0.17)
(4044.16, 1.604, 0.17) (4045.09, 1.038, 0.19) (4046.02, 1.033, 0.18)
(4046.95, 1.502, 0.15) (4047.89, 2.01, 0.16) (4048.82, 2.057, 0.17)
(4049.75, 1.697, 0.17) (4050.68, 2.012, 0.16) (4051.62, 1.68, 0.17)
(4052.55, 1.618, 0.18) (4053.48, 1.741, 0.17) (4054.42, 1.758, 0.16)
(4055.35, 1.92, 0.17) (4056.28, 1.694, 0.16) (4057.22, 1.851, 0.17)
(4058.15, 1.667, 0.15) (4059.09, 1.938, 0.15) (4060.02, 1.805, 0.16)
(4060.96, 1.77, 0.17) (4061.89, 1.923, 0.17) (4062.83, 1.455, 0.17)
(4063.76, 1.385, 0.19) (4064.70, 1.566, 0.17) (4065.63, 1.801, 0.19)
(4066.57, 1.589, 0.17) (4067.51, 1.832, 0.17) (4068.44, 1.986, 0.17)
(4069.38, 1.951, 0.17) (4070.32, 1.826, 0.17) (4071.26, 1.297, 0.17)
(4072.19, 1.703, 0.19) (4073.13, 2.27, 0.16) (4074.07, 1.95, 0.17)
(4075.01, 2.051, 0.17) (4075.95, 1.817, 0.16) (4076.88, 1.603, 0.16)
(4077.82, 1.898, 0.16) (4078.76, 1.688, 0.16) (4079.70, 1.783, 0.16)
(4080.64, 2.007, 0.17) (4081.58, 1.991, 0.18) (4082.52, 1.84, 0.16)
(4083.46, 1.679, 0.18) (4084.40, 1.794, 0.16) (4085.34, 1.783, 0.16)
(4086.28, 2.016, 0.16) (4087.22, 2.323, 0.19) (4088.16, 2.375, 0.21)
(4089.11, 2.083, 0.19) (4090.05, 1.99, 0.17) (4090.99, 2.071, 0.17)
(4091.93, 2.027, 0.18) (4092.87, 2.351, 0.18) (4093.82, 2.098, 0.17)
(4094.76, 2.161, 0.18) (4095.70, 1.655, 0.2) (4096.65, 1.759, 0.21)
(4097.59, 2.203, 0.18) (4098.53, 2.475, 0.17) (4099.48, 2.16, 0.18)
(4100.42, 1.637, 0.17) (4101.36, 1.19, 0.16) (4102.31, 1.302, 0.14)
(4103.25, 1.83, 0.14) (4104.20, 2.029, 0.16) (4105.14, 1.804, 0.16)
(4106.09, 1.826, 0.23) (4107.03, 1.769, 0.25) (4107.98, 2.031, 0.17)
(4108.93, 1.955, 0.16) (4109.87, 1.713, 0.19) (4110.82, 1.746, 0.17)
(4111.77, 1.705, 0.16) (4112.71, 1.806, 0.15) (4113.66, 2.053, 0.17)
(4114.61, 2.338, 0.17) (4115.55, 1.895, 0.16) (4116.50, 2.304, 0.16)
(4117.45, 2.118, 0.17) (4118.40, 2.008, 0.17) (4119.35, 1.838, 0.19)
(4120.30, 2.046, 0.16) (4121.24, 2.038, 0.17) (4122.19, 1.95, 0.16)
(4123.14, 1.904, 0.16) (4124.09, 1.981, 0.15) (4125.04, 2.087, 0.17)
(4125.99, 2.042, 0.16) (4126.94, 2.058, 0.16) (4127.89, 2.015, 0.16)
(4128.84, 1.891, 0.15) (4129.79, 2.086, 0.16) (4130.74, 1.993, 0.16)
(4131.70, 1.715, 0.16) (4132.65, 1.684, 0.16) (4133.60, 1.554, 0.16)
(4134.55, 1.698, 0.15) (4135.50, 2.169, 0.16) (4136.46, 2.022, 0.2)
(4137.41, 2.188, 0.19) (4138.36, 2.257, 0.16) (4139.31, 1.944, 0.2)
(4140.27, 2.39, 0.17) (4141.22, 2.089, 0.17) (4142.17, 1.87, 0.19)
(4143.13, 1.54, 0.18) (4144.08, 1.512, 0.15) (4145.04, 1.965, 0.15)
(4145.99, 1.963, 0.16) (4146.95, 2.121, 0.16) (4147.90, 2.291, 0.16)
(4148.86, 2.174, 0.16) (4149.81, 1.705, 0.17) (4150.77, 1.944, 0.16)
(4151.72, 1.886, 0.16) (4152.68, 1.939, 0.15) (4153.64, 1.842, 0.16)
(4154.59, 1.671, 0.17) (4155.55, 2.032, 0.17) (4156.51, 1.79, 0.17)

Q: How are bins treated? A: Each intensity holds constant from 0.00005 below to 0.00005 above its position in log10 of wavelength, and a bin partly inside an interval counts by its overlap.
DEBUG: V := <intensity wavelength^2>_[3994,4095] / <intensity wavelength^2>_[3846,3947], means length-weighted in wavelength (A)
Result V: 1.70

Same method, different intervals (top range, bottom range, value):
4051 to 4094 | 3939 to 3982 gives 1.73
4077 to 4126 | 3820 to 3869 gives 2.16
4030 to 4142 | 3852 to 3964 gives 1.75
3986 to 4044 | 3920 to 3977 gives 1.95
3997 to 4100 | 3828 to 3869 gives 1.92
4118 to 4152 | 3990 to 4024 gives 1.16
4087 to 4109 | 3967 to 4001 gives 1.47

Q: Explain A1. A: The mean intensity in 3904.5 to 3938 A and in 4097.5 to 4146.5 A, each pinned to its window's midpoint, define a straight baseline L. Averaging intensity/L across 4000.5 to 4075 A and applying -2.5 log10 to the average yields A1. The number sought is -0.16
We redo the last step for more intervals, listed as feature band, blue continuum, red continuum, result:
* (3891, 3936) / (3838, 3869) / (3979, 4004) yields 0.19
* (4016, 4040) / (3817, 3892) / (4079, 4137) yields -0.11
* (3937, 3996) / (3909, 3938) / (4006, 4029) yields 0.14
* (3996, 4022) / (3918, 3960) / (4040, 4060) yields -0.21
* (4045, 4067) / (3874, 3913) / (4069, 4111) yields 0.06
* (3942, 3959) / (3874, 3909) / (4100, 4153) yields 0.07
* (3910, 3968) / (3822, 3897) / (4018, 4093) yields 0.31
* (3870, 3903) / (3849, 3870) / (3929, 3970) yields -0.13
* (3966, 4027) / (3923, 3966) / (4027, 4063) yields -0.13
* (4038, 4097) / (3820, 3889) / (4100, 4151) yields -0.06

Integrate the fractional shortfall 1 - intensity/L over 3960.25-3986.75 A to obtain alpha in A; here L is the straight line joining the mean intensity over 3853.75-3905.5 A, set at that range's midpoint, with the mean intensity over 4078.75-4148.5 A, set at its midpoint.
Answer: 7.7 A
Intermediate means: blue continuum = 1.23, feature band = 1.09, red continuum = 1.95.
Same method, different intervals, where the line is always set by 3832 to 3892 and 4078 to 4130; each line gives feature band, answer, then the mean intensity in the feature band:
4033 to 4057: 0.2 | 1.74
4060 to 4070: 0.5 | 1.73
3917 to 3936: 7.4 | 0.824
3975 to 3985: -0.3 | 1.58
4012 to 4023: -1.5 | 1.89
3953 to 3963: 0.8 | 1.33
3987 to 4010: -1.6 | 1.71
